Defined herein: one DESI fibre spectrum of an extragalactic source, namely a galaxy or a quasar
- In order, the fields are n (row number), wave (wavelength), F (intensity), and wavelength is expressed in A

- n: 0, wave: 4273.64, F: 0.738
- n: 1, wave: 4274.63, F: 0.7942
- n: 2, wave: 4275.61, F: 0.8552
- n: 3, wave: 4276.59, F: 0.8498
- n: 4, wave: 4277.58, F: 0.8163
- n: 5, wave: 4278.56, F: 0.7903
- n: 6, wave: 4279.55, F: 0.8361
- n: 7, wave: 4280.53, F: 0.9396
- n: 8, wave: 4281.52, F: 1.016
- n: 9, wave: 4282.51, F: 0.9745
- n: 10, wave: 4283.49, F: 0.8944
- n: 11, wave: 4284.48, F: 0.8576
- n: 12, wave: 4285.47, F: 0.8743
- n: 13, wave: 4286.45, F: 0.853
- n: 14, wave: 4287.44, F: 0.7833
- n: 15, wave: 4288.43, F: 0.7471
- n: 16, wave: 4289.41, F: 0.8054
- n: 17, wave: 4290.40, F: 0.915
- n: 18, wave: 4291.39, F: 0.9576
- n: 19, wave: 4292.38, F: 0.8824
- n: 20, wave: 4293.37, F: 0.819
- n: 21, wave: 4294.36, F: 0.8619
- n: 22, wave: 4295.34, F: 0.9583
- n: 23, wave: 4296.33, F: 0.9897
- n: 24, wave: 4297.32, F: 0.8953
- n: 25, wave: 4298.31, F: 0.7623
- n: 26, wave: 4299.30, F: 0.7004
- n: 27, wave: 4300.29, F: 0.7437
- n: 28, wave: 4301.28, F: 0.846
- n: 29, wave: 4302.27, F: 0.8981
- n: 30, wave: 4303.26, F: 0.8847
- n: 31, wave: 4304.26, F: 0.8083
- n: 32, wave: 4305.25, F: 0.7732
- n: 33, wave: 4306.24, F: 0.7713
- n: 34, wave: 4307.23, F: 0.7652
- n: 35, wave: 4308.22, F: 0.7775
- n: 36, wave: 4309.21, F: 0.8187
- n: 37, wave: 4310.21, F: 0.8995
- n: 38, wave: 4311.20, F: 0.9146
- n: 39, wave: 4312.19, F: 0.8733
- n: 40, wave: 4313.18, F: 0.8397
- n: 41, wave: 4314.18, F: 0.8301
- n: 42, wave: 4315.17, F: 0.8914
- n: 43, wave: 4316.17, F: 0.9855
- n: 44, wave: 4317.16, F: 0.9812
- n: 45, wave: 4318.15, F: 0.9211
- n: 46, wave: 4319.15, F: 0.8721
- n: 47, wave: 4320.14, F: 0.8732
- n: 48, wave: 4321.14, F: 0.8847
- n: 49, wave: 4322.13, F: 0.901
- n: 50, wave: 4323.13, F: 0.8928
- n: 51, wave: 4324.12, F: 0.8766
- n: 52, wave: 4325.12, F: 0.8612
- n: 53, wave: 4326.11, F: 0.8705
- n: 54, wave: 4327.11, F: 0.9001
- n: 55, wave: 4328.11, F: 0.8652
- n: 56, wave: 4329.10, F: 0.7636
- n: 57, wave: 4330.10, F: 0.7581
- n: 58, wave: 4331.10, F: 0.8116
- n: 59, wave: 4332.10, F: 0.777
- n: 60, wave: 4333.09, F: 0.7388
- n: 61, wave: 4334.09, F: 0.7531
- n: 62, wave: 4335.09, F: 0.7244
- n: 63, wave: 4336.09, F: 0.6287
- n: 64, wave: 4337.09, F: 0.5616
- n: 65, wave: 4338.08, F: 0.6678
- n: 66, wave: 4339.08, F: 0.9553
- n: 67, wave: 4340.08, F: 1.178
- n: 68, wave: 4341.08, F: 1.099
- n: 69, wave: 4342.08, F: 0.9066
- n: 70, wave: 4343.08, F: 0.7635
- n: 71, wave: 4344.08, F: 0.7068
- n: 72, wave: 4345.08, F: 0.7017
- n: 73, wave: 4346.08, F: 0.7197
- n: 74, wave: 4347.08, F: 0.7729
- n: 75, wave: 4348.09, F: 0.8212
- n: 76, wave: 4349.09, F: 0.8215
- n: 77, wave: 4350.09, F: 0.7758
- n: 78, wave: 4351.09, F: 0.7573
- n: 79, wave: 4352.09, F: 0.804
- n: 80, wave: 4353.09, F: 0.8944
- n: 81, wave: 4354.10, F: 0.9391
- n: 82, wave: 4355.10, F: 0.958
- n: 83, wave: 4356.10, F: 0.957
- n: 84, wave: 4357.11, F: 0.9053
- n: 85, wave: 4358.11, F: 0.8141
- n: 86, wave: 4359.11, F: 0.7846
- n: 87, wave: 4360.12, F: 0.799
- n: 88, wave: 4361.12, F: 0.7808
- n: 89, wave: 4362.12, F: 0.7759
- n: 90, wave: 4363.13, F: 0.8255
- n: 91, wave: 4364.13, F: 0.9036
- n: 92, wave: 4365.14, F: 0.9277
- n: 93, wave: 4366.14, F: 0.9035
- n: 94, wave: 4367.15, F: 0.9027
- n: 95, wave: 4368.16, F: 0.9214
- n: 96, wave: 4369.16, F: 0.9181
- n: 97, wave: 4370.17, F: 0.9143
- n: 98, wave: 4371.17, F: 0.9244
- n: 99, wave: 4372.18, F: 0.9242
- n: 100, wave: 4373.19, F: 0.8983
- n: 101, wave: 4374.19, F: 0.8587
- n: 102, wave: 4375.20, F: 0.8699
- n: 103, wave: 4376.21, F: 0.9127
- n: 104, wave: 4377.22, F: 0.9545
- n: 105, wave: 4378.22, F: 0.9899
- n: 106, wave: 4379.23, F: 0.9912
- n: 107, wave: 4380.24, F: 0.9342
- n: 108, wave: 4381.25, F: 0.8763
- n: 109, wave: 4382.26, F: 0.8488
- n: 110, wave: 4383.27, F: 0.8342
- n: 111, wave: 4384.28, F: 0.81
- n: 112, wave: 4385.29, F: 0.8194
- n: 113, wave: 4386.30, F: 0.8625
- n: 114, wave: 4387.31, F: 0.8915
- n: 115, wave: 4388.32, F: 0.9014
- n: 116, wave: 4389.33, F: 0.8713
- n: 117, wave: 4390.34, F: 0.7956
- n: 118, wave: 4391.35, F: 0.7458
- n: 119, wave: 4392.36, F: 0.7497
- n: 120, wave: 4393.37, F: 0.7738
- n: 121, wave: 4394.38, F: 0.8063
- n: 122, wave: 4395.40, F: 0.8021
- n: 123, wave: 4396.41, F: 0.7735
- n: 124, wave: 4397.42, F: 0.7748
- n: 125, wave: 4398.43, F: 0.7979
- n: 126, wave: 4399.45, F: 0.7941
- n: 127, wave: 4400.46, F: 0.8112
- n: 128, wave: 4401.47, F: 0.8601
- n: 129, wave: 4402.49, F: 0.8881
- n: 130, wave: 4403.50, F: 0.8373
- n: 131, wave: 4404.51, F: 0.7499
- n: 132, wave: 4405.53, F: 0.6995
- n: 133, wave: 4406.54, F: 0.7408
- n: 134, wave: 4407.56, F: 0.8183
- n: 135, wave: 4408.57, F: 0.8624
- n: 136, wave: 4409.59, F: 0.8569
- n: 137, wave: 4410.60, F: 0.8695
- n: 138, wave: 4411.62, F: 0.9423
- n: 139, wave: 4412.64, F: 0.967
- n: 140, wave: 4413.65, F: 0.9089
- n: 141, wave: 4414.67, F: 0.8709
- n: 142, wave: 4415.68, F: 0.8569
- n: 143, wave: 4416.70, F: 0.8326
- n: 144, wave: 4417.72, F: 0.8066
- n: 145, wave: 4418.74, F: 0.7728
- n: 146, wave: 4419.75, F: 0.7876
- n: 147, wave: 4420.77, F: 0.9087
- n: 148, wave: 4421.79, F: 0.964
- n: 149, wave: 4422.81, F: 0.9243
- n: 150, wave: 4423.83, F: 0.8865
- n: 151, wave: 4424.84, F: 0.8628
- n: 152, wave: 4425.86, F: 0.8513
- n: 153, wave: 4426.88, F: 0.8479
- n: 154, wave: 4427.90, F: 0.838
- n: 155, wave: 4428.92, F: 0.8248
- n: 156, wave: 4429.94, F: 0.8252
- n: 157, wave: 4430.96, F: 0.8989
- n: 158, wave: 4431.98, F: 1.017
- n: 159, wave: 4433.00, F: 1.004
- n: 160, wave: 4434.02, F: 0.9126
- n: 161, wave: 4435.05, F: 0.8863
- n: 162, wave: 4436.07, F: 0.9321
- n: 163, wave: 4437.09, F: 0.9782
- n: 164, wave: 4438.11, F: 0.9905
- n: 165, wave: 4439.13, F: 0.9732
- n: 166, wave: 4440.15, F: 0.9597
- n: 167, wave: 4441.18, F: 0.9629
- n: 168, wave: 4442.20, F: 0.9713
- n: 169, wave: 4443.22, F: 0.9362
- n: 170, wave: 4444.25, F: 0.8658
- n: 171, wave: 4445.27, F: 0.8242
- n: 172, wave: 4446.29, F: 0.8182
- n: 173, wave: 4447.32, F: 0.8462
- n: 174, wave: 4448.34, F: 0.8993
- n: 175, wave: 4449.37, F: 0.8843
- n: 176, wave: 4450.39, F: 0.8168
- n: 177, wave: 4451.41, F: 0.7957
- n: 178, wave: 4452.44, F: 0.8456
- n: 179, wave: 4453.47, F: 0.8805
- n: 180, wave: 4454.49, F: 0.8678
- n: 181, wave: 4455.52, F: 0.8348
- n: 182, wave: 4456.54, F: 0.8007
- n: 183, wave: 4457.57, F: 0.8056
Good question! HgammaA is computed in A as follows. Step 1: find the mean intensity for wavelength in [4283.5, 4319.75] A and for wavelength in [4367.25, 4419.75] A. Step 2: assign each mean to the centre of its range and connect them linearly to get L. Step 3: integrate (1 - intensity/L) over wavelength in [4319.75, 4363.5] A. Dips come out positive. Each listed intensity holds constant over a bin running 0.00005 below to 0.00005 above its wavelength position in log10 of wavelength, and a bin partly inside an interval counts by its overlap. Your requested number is 1.5 A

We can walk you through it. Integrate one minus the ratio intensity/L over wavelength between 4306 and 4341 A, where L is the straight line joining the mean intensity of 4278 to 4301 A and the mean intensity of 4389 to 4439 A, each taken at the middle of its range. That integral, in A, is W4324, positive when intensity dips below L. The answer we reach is 0.7 A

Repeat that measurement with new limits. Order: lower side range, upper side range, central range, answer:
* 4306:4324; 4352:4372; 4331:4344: 1.0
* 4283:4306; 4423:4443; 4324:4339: 1.6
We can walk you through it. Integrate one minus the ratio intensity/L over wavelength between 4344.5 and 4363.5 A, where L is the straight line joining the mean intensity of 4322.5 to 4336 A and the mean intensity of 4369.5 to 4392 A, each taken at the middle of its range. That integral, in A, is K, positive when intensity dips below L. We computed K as 0.5 A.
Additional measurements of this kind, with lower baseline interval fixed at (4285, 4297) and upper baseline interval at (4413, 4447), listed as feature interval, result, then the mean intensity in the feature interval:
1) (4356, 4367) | 0.4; 0.85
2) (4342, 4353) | 1.3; 0.777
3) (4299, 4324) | 0.6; 0.856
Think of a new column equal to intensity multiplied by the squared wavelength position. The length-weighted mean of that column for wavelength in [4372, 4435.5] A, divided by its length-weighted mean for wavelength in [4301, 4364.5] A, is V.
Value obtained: 1.06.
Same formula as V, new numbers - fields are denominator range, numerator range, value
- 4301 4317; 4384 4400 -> 0.99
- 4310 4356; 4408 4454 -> 1.10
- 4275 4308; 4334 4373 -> 1.02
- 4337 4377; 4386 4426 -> 1.00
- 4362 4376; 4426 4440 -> 1.06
